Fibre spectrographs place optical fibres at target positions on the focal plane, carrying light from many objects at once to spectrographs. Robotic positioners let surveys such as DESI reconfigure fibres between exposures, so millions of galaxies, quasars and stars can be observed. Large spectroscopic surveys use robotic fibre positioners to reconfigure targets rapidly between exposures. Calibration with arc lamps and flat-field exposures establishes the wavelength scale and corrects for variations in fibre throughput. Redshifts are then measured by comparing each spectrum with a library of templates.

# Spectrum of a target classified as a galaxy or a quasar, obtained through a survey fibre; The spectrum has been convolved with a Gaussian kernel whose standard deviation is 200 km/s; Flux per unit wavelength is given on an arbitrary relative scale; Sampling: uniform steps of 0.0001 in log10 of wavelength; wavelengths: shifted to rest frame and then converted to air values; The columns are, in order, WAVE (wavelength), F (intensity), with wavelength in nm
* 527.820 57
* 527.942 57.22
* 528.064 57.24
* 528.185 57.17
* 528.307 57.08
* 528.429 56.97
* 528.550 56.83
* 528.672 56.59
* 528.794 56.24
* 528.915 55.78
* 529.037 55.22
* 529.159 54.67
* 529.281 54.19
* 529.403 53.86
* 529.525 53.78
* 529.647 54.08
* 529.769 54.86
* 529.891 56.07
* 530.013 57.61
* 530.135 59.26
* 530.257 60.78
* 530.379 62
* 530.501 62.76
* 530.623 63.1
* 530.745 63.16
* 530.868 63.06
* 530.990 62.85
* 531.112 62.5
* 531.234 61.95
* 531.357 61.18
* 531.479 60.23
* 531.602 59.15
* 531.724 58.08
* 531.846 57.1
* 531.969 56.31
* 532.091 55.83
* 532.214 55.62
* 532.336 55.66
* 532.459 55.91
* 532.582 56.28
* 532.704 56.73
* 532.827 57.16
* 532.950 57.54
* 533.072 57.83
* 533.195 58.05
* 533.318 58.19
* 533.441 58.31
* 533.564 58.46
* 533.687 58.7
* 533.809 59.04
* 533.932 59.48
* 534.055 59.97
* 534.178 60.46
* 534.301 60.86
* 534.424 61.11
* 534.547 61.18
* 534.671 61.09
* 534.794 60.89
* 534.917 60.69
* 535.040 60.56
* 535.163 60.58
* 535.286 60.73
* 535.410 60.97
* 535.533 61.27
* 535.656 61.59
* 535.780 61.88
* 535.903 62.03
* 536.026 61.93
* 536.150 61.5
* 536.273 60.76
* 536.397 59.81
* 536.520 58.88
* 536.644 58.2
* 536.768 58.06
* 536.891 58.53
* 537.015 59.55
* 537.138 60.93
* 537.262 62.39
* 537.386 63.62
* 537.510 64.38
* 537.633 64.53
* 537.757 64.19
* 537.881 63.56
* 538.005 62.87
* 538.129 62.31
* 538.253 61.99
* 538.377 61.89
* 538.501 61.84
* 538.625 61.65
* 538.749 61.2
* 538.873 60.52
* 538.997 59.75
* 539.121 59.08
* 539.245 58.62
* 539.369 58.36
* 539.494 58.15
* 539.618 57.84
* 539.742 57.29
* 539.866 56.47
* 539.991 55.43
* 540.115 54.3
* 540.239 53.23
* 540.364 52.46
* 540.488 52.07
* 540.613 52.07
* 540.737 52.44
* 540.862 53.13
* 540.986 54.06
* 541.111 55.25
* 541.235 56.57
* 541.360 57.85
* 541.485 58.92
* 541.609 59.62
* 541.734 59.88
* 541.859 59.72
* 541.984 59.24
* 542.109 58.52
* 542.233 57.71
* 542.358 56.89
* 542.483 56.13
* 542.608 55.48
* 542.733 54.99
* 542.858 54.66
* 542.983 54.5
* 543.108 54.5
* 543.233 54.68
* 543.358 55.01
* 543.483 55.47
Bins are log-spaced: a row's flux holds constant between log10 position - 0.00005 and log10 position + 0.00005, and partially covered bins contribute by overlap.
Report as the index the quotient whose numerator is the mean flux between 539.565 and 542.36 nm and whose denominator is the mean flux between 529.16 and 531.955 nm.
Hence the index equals 1.0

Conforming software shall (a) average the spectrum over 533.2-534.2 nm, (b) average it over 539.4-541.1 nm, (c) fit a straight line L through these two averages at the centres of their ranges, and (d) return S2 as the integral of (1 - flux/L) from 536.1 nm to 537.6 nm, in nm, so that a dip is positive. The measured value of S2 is -0.099 nm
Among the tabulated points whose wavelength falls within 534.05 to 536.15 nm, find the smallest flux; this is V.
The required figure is 59.97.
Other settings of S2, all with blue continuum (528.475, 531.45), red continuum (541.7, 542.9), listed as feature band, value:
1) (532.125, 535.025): -0.027 nm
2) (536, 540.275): -0.180 nm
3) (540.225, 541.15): 0.071 nm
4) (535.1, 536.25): -0.068 nm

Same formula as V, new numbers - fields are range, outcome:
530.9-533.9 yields 55.62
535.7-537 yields 58.06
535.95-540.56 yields 52.07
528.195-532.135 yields 53.78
